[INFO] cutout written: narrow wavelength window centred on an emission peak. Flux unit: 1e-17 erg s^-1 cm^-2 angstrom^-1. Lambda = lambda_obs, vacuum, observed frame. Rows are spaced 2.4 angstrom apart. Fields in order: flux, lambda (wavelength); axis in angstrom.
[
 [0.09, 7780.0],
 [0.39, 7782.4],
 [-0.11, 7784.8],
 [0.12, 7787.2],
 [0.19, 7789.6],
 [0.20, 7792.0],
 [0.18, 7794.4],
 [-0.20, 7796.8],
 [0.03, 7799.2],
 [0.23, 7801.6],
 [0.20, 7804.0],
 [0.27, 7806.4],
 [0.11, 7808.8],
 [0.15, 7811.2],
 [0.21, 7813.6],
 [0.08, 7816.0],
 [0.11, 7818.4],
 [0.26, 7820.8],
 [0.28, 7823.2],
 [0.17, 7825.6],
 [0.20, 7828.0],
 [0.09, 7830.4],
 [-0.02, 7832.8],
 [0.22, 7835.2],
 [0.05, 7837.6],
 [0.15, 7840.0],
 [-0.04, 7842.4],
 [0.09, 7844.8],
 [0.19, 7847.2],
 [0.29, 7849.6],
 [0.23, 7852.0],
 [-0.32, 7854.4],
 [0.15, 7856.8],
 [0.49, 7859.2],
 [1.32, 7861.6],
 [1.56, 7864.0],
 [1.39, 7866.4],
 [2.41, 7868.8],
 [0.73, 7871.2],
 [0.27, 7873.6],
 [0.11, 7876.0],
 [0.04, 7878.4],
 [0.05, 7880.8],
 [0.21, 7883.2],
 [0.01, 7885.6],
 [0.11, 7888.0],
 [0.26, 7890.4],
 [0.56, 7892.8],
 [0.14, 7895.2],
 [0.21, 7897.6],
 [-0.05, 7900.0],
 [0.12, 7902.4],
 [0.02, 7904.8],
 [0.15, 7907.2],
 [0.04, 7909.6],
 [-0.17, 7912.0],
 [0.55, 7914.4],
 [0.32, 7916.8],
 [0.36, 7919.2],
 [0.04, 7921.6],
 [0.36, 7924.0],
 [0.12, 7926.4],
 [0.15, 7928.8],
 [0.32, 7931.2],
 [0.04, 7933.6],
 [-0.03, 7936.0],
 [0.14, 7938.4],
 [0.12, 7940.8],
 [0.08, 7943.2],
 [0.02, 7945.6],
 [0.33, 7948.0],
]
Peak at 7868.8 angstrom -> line [O II]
